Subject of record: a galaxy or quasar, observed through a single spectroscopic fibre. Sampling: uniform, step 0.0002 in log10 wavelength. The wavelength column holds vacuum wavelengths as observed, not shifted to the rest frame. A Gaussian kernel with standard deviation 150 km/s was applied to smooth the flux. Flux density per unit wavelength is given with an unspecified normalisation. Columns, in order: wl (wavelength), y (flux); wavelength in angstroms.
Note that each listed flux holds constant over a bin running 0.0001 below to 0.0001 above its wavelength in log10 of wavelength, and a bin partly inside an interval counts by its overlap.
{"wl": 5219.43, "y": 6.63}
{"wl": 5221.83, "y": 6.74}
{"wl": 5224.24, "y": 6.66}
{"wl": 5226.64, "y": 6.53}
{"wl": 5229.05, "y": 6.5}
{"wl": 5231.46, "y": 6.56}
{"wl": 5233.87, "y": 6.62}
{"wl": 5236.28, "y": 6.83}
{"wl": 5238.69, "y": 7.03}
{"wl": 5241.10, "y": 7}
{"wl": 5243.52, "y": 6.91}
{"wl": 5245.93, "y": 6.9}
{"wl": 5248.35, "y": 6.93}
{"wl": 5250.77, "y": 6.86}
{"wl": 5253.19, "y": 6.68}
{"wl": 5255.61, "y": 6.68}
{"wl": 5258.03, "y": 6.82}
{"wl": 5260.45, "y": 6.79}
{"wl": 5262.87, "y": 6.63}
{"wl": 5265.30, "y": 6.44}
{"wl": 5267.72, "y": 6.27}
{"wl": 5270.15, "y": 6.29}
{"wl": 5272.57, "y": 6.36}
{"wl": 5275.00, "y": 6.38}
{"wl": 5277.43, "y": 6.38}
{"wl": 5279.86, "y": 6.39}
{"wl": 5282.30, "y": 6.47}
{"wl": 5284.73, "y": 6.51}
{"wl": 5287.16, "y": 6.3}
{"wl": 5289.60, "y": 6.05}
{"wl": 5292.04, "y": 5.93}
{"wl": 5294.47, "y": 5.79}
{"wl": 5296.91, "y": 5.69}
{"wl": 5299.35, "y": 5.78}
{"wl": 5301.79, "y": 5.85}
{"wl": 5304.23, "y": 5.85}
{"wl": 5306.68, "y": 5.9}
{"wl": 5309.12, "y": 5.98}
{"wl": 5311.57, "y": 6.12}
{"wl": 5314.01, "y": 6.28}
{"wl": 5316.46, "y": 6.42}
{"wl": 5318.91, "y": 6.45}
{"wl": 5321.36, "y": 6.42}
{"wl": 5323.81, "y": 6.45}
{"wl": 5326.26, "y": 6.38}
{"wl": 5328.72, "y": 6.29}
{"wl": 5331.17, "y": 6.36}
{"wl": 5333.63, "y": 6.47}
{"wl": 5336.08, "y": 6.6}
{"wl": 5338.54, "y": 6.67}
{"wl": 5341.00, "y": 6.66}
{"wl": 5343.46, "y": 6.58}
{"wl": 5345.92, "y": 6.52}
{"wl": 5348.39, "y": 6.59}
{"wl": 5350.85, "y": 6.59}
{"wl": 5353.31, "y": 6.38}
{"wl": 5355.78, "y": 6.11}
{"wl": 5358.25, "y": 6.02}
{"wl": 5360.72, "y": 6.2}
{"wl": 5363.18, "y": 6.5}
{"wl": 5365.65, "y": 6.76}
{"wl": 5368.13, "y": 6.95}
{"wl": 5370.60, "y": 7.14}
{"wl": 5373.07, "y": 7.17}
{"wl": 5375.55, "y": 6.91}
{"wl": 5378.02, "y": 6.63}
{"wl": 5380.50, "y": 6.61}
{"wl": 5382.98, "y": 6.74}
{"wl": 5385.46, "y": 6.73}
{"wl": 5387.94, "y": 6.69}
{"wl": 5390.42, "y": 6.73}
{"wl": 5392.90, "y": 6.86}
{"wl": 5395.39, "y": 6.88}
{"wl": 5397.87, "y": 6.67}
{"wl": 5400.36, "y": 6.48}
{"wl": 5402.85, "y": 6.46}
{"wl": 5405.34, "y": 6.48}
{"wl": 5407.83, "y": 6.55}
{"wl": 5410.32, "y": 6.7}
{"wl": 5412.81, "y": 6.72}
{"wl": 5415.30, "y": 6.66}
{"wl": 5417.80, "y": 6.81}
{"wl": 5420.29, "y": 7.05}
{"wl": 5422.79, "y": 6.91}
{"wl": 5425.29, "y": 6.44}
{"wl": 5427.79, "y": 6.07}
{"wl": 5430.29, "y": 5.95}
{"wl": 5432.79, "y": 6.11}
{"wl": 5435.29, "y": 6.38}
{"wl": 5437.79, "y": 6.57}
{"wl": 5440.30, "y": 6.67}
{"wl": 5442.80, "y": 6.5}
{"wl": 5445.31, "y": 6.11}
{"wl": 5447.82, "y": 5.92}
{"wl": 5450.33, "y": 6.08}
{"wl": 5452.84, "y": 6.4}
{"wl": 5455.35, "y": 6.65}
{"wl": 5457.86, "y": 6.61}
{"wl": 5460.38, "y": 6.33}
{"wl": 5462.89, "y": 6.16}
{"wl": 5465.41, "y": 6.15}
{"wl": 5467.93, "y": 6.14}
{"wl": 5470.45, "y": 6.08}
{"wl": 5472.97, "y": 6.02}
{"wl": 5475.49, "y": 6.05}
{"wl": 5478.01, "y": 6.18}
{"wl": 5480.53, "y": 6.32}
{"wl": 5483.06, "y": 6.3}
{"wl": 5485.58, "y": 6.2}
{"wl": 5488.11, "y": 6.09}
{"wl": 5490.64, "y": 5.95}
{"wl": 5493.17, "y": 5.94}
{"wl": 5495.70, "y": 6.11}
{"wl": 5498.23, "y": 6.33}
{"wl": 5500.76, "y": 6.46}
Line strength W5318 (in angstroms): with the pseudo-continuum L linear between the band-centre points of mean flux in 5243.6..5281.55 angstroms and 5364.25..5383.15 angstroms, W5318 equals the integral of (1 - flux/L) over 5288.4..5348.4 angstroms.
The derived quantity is 4.4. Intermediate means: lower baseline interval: 6.59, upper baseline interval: 6.87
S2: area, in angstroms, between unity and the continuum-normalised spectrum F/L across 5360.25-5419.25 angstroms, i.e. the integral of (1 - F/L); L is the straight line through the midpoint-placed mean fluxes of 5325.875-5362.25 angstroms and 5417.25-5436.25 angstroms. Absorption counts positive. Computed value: -2.5 angstroms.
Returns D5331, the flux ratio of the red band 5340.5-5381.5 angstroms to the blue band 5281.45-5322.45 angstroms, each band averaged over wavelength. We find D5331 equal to 1.1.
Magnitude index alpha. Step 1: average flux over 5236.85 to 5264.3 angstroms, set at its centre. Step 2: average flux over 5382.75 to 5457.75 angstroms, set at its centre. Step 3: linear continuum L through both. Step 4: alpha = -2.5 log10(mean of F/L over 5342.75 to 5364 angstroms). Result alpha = 0.04 mag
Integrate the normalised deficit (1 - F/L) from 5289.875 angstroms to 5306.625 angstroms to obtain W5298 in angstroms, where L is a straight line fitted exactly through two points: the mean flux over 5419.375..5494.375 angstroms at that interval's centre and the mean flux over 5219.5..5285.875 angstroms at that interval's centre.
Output 1.8 angstroms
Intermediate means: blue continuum 6.64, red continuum 6.27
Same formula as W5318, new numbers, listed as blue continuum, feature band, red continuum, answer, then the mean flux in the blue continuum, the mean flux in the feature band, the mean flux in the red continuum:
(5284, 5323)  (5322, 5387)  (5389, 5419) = -2.0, 6.08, 6.58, 6.67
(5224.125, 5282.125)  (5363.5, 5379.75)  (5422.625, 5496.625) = -1.2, 6.64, 6.89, 6.24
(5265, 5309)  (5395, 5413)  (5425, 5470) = -1.0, 6.14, 6.6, 6.28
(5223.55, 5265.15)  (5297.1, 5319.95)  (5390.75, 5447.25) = 2.1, 6.75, 6.05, 6.54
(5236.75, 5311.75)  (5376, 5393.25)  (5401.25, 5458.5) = -0.7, 6.39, 6.72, 6.47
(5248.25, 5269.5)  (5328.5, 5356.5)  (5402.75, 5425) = 0.8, 6.65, 6.5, 6.71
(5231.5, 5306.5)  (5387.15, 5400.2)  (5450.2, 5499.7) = -0.9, 6.44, 6.75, 6.21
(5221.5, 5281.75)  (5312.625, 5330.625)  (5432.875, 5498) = 0.4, 6.64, 6.38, 6.24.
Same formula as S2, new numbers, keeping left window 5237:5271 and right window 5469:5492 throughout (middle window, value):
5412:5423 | -0.9 angstroms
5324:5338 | 0.2 angstroms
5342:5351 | -0.1 angstroms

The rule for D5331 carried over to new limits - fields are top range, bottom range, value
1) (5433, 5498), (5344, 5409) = 0.94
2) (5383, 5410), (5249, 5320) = 1.06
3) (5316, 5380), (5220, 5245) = 0.97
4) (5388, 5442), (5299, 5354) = 1.04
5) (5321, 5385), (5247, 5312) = 1.04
